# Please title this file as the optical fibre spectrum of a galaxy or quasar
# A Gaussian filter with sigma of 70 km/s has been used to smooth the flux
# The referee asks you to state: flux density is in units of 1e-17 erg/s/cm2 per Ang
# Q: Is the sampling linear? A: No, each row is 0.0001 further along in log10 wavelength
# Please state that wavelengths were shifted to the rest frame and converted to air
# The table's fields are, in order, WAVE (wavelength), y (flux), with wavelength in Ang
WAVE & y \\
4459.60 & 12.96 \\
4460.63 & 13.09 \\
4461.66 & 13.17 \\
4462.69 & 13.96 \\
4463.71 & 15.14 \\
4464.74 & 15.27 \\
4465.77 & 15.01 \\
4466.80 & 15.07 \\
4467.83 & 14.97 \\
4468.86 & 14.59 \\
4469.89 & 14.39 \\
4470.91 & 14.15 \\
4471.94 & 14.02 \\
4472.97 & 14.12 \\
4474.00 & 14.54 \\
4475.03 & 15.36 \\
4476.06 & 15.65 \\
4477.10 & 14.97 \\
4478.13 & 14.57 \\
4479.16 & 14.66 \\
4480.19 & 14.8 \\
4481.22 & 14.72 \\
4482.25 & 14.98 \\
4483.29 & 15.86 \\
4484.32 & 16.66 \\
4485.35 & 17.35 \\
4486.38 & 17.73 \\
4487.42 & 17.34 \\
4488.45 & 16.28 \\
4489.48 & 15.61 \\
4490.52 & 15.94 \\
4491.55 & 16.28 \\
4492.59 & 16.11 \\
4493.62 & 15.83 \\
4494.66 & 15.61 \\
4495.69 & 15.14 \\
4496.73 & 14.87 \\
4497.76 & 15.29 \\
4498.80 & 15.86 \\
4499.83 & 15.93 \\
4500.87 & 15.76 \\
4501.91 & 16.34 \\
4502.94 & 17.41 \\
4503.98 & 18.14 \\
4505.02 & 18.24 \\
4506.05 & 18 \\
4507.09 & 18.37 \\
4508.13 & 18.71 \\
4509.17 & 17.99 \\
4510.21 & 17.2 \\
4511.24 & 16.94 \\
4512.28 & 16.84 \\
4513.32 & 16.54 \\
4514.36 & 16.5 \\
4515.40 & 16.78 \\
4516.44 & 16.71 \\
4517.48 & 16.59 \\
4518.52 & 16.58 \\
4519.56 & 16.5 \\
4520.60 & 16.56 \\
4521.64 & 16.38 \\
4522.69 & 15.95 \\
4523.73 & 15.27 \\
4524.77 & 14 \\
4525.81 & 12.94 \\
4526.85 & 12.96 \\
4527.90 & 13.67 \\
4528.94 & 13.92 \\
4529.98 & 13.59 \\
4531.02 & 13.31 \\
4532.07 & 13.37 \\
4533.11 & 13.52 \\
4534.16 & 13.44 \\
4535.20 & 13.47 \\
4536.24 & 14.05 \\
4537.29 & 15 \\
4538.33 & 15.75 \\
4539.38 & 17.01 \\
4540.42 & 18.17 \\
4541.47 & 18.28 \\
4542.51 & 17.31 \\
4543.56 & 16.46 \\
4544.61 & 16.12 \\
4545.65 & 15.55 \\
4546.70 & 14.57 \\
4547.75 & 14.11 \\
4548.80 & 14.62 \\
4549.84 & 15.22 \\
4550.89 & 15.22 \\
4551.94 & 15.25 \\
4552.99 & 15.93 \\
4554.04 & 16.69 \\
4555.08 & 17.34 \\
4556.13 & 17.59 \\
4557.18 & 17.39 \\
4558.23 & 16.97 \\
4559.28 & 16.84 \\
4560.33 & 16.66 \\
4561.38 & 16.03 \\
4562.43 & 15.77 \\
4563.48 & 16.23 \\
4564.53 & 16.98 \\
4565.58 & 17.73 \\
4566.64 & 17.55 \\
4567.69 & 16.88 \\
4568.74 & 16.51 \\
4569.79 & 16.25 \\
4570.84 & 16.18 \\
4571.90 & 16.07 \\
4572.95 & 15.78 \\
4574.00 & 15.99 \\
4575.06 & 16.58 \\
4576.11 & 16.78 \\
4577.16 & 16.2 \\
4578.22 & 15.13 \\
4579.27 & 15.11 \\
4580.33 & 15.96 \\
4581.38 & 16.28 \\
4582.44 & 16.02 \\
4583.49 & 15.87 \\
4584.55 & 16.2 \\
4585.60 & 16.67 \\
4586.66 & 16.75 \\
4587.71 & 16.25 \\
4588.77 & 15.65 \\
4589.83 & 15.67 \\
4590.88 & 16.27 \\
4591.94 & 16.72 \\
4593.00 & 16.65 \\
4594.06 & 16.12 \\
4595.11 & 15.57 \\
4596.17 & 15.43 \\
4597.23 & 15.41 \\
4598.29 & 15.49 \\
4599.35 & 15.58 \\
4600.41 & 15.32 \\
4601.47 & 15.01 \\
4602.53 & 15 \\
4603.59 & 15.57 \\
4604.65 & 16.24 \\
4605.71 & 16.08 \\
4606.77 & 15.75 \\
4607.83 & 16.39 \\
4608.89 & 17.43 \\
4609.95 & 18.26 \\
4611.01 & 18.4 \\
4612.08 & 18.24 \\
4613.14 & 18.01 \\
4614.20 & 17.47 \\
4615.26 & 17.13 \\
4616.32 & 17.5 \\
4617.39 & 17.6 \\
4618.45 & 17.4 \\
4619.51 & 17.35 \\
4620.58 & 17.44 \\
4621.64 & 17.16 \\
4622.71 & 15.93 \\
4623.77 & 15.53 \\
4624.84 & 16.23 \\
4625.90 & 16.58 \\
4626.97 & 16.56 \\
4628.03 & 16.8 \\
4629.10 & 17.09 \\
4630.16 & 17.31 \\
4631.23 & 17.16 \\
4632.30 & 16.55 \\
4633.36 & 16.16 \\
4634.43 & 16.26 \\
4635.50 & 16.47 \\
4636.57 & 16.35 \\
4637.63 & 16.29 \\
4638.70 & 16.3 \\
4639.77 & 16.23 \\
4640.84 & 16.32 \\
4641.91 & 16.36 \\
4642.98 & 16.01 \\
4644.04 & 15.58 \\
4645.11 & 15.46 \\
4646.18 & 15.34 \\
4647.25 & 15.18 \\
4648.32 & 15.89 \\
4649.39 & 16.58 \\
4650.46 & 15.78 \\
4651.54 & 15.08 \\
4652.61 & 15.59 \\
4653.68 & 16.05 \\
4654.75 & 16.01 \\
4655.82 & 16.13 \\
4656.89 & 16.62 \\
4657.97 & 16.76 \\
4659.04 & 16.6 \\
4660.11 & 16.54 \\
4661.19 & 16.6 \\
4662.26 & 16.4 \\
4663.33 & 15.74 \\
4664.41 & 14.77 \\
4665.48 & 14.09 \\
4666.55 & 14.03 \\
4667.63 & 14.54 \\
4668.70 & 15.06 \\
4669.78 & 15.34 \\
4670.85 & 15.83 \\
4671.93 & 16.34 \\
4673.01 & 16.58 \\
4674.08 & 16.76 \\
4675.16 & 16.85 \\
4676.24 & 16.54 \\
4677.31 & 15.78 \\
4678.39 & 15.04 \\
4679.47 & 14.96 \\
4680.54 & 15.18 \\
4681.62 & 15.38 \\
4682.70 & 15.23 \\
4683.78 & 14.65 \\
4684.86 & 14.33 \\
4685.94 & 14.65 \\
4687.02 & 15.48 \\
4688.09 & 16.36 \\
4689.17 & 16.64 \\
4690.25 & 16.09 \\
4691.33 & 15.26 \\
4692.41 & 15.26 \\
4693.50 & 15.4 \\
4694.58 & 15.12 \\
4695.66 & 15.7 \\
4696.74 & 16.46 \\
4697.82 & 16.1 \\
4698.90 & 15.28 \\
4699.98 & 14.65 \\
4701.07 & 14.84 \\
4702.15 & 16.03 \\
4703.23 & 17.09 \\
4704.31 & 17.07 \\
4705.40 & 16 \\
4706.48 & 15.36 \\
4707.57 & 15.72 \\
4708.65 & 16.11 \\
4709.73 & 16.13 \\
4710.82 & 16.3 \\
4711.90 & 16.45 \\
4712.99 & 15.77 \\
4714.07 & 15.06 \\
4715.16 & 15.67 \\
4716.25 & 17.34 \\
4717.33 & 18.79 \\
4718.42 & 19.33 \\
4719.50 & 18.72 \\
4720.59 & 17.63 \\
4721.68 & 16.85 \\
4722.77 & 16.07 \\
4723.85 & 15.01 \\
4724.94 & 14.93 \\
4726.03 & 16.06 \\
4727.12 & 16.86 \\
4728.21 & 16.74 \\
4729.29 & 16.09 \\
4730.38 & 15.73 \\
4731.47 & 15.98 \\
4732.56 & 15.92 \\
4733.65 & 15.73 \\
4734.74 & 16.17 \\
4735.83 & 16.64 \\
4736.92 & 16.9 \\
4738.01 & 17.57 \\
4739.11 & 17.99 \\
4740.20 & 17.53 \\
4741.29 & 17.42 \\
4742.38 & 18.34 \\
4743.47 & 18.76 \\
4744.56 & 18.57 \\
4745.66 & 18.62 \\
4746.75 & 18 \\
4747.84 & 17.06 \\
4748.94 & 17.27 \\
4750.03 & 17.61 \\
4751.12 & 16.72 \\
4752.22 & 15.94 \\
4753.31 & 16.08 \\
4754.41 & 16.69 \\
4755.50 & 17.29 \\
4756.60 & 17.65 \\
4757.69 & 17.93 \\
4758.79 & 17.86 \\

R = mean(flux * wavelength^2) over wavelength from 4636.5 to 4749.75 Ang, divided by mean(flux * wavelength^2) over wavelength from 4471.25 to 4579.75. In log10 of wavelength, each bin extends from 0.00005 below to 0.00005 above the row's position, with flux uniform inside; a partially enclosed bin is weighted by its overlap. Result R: 1.09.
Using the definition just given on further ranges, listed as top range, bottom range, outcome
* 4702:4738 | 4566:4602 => 1.09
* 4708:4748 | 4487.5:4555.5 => 1.17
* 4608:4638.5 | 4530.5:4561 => 1.12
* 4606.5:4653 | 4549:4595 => 1.04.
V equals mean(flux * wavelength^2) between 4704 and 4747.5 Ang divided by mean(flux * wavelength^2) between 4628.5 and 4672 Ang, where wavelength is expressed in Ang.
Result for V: 1.09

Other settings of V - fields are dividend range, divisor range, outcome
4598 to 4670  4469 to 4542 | 1.09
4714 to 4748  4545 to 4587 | 1.13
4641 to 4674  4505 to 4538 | 1.08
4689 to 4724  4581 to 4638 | 1.03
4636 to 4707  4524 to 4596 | 1.05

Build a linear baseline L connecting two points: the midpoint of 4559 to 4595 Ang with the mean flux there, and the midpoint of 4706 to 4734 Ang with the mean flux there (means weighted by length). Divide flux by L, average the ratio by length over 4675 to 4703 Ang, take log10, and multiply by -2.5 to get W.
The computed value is 0.06 mag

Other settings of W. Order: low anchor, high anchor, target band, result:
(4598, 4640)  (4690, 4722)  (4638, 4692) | 0.05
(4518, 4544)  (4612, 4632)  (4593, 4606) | 0.06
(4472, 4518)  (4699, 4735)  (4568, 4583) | 0.01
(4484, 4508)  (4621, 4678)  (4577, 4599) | 0.02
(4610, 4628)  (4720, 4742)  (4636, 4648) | 0.07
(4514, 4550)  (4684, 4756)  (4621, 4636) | -0.05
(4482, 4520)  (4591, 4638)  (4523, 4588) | 0.06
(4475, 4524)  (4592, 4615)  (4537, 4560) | 0.01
